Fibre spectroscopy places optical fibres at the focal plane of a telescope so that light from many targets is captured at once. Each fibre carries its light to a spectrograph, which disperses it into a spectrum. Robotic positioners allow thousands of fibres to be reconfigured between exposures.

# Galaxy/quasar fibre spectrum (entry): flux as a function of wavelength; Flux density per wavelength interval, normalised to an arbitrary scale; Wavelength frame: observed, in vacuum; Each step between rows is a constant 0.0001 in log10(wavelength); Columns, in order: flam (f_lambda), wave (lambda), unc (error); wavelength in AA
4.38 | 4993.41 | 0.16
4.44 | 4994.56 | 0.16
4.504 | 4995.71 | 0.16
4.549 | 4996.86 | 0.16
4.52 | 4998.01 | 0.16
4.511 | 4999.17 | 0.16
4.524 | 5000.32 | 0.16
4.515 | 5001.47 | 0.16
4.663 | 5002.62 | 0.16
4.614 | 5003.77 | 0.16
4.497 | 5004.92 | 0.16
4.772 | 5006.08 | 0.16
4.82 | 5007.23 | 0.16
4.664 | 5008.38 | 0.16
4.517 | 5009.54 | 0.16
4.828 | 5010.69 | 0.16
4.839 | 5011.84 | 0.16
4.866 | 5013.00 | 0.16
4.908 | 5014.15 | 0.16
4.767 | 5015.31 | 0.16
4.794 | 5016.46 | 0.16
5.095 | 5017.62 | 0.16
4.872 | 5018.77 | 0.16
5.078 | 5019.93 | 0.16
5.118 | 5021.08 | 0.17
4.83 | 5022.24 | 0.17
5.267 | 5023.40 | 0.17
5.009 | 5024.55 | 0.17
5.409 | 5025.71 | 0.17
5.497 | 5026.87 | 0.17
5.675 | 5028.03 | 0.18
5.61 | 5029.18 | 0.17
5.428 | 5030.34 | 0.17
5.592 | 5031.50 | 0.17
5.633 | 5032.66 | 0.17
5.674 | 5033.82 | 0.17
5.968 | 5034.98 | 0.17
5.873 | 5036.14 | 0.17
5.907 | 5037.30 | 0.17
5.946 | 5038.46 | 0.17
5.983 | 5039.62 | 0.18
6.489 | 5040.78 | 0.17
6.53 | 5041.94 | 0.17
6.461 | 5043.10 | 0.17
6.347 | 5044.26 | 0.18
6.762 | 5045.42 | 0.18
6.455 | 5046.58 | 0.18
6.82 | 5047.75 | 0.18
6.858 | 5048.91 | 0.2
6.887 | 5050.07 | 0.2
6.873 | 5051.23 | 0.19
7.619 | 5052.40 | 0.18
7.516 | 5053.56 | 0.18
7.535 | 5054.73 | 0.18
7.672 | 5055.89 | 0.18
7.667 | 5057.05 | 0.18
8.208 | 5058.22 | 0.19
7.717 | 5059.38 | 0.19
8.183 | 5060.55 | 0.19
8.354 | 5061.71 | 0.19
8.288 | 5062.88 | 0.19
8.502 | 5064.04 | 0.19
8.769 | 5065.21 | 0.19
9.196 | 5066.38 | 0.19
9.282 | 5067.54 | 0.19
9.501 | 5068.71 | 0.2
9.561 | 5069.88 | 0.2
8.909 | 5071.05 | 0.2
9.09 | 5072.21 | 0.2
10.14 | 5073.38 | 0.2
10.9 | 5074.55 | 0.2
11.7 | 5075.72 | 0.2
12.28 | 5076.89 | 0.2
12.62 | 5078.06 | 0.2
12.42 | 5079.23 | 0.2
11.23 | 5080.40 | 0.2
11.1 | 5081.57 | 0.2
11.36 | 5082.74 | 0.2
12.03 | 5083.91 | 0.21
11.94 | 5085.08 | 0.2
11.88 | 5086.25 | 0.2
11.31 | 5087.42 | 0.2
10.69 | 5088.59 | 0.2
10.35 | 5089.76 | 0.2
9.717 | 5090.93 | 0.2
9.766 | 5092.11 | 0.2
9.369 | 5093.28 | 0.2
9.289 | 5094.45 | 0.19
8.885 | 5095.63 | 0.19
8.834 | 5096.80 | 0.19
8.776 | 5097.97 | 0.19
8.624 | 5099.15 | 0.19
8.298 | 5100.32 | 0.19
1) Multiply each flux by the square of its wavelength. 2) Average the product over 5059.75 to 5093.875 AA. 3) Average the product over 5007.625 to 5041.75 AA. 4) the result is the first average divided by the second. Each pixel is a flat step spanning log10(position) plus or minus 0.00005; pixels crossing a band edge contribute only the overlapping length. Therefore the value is 1.97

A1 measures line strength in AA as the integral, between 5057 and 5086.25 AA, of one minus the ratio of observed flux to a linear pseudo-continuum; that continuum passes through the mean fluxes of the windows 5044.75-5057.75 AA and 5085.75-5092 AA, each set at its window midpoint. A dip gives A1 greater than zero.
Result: -3.0 AA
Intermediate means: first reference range 7.15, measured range 10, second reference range 10.7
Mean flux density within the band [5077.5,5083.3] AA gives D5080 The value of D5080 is 11.7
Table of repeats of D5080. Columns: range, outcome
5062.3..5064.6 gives 8.42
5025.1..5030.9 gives 5.52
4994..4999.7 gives 4.5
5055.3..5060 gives 7.82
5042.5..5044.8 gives 6.41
